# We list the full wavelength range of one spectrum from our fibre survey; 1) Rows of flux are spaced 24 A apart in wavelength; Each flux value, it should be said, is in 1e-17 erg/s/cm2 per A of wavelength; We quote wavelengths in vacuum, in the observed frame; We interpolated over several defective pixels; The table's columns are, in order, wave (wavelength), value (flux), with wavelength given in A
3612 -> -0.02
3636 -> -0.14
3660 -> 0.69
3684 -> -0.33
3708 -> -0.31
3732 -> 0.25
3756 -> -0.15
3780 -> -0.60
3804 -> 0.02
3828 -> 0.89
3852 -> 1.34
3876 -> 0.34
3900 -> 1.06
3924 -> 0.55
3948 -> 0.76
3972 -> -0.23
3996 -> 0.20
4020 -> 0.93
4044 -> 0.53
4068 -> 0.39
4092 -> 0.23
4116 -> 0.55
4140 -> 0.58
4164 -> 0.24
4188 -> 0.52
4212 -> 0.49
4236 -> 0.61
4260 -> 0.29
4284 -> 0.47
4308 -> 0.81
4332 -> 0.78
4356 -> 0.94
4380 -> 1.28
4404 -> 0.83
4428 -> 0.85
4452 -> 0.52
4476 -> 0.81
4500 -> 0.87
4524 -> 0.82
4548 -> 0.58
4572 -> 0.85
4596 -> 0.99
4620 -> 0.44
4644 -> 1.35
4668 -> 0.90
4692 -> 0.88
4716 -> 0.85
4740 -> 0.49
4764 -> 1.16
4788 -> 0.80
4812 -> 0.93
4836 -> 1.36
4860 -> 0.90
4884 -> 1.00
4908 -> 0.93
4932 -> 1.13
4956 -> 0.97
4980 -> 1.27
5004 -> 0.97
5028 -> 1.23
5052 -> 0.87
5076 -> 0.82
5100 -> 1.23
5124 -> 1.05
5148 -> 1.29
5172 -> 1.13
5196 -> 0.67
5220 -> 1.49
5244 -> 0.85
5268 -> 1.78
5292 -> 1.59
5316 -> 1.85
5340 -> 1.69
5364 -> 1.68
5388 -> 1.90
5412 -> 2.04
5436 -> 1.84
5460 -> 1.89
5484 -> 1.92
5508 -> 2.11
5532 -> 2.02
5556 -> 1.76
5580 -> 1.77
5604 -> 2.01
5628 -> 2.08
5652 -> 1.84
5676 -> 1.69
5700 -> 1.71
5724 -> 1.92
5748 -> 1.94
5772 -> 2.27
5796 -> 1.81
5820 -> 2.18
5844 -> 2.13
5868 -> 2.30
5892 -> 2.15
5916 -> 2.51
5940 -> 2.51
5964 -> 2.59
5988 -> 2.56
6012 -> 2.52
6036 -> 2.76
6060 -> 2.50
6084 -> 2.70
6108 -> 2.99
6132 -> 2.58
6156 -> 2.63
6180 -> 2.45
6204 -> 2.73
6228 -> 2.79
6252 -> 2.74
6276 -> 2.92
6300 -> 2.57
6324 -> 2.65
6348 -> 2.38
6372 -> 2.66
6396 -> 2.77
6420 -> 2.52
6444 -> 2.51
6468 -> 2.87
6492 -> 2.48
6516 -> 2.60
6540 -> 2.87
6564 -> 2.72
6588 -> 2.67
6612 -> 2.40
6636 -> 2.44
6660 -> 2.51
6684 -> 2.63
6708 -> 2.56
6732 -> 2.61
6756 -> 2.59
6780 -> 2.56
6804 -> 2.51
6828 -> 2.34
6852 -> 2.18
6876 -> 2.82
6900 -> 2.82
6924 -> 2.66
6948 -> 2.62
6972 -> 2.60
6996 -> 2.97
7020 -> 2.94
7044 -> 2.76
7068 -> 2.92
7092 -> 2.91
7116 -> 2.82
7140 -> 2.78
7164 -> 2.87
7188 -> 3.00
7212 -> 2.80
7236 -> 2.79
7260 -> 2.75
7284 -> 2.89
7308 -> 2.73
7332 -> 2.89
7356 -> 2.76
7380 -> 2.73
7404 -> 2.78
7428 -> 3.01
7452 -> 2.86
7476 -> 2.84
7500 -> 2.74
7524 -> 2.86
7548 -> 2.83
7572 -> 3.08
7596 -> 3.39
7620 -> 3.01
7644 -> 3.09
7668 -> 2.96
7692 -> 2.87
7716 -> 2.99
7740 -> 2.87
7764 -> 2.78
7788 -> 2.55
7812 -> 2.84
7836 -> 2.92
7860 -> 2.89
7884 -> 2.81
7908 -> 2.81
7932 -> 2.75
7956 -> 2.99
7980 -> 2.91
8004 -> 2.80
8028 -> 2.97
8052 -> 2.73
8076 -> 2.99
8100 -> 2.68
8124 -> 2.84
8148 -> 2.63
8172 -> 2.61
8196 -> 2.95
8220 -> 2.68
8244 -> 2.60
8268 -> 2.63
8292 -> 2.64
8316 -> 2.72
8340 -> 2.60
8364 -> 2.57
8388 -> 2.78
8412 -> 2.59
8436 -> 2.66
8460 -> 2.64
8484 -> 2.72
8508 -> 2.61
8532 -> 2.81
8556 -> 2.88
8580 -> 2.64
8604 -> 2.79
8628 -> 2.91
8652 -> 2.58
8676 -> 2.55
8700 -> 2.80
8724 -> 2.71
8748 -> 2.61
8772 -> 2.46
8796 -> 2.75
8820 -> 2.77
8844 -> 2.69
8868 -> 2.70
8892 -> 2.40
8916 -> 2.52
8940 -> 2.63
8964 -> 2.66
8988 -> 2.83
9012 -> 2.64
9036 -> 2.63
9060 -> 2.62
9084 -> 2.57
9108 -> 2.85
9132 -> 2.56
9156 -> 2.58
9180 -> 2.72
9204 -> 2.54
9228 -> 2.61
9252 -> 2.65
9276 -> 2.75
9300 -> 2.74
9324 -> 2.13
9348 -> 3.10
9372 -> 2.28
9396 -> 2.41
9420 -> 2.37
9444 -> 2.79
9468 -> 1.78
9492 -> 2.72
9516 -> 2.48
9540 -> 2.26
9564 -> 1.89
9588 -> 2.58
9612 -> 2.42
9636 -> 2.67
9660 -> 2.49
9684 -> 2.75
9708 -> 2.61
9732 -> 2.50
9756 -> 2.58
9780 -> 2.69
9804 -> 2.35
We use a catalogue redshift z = 0.32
